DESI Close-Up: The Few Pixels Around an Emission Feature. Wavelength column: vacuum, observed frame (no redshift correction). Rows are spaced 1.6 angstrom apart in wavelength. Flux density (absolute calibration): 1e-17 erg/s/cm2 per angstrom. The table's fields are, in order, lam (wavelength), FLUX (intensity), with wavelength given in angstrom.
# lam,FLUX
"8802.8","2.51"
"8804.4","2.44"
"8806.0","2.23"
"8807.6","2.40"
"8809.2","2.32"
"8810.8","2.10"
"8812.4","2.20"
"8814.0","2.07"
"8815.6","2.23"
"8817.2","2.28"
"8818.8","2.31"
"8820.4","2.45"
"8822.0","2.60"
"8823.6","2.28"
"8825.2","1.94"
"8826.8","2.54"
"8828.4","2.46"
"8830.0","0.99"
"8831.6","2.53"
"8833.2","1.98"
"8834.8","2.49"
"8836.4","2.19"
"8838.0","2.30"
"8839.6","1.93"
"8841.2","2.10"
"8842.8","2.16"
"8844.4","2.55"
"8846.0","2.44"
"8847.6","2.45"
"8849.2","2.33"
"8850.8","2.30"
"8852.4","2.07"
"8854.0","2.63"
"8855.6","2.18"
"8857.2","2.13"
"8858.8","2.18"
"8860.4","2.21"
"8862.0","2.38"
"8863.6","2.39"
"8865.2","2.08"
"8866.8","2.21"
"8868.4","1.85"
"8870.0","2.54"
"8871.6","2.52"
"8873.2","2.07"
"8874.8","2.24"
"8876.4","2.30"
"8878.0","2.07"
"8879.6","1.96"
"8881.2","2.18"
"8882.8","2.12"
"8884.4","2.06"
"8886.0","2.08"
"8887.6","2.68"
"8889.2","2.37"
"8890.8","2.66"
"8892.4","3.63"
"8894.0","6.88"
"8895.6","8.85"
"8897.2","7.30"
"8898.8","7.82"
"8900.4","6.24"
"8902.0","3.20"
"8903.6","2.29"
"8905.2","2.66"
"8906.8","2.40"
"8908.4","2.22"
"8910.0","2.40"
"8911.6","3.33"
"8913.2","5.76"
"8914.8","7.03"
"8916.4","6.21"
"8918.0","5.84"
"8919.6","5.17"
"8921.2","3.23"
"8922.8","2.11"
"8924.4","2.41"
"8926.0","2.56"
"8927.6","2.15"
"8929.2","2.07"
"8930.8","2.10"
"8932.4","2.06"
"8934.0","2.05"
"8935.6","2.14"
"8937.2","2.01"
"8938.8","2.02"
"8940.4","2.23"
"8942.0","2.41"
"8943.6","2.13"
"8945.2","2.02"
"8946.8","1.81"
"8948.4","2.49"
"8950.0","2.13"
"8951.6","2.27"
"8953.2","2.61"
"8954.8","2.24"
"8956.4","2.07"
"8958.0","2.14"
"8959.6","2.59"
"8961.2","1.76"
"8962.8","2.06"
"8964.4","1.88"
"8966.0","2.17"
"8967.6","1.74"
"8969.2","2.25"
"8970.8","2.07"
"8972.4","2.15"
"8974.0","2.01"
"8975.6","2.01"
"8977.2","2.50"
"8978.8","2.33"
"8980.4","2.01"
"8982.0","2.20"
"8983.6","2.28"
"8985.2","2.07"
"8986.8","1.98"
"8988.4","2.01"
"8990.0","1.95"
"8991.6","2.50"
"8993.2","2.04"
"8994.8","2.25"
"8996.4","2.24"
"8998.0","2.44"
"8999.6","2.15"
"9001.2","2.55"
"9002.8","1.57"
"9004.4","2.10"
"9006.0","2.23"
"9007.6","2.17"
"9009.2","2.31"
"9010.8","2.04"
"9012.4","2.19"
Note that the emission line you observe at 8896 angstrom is [S II] 6716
